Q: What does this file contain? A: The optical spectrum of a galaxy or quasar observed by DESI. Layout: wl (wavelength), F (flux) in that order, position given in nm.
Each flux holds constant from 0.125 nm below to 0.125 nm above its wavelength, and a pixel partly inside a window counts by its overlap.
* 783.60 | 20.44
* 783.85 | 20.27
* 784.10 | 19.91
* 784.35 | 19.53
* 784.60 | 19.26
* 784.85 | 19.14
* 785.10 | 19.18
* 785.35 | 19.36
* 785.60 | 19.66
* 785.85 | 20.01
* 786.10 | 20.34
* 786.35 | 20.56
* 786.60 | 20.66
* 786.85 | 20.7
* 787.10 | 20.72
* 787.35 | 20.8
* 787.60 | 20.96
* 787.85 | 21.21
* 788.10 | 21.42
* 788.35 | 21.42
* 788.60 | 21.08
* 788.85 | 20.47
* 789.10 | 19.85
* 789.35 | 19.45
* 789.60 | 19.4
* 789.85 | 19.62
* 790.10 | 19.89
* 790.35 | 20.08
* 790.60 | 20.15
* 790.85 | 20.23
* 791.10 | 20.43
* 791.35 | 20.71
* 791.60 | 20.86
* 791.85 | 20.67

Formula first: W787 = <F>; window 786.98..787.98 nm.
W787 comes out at 20.9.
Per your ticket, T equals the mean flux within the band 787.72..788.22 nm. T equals 21.3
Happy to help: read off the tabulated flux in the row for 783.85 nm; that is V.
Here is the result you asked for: 20.27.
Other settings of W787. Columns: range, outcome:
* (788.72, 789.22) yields 20.2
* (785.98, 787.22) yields 20.6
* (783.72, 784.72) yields 19.7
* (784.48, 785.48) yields 19.2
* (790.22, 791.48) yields 20.3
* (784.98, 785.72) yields 19.4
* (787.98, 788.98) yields 21.1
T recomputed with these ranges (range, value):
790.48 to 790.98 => 20.2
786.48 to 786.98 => 20.7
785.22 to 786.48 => 20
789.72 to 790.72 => 19.9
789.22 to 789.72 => 19.4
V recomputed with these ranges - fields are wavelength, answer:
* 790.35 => 20.08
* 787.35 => 20.8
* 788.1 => 21.42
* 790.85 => 20.23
